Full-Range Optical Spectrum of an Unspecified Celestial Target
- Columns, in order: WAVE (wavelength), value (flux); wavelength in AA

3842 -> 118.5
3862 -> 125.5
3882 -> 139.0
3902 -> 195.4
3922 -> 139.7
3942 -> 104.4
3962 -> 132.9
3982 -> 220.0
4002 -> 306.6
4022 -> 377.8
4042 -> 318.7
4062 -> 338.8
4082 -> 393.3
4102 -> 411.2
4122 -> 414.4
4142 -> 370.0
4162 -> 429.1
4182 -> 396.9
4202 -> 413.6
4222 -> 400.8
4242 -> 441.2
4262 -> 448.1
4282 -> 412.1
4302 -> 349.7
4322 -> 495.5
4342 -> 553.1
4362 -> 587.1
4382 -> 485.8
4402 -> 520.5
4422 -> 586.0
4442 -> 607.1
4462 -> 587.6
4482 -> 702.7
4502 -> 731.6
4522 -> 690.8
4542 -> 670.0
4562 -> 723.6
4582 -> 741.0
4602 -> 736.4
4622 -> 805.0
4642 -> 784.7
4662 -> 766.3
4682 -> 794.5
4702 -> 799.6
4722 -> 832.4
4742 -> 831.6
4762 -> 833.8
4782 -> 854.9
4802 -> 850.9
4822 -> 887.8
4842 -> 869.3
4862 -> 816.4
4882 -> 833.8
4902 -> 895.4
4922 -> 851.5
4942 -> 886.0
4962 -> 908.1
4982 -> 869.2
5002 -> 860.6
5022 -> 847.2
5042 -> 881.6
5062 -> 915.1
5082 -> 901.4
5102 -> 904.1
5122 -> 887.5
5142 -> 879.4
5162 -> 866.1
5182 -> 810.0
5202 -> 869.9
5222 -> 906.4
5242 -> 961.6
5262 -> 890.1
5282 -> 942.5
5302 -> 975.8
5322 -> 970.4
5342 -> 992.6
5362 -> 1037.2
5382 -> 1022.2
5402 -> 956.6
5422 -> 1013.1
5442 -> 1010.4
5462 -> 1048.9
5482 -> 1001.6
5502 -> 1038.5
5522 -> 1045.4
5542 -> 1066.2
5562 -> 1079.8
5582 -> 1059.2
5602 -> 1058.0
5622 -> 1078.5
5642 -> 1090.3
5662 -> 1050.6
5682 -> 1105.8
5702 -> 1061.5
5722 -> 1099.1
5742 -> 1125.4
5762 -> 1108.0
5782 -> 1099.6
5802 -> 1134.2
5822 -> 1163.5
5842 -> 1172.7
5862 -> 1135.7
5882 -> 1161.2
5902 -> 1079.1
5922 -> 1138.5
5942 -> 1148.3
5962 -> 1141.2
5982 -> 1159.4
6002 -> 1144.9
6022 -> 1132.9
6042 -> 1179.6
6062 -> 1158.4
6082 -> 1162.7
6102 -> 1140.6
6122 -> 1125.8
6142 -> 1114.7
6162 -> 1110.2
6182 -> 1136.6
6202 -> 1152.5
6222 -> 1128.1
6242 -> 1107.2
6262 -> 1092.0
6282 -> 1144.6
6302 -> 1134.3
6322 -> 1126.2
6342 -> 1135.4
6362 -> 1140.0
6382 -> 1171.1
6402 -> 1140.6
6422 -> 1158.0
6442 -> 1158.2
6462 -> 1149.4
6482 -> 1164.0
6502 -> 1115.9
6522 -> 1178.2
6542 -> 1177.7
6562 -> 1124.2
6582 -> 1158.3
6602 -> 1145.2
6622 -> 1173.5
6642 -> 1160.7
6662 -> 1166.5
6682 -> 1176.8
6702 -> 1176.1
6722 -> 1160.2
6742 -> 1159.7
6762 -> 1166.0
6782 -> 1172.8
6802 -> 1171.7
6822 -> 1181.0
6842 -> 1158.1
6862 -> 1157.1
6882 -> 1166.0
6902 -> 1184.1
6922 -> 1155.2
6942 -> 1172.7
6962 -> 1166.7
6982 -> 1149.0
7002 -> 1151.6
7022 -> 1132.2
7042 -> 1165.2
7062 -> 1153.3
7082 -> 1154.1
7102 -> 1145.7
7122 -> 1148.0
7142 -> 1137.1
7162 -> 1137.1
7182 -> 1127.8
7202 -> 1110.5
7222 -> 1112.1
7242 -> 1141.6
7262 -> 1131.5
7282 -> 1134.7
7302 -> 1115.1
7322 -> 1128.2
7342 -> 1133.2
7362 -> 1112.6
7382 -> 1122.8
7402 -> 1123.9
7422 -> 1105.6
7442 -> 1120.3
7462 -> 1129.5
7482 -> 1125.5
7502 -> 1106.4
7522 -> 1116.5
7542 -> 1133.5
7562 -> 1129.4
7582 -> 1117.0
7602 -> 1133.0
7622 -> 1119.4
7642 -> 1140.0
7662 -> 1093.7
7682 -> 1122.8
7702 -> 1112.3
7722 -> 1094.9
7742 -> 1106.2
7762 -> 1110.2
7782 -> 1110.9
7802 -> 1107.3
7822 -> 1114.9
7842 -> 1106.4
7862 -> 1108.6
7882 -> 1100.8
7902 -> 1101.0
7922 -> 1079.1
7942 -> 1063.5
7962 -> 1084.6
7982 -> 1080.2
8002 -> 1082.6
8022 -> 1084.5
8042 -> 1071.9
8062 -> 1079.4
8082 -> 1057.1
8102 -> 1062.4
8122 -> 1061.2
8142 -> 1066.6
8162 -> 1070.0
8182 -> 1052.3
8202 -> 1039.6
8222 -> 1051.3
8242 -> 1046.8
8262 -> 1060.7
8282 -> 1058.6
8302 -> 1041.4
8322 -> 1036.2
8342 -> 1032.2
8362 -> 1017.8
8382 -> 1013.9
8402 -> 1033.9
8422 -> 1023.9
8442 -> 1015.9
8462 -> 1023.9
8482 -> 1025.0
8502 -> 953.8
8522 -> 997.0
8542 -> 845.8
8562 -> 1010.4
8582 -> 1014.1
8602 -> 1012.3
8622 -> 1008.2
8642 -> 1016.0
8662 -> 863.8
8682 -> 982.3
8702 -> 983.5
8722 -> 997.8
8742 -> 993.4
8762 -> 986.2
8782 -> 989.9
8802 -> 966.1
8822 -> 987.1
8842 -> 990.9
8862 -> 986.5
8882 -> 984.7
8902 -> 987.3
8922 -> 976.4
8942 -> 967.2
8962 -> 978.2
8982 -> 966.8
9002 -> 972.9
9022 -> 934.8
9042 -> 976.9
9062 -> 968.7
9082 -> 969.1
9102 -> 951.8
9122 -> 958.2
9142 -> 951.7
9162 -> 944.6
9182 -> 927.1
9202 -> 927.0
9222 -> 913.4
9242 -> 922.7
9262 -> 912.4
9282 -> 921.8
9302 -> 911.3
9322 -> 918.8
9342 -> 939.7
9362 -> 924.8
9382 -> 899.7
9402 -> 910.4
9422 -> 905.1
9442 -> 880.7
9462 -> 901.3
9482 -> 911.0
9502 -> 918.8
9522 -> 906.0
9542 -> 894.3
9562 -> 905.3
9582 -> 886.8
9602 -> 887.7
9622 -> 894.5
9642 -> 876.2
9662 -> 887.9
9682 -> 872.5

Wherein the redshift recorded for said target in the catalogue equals 0.000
